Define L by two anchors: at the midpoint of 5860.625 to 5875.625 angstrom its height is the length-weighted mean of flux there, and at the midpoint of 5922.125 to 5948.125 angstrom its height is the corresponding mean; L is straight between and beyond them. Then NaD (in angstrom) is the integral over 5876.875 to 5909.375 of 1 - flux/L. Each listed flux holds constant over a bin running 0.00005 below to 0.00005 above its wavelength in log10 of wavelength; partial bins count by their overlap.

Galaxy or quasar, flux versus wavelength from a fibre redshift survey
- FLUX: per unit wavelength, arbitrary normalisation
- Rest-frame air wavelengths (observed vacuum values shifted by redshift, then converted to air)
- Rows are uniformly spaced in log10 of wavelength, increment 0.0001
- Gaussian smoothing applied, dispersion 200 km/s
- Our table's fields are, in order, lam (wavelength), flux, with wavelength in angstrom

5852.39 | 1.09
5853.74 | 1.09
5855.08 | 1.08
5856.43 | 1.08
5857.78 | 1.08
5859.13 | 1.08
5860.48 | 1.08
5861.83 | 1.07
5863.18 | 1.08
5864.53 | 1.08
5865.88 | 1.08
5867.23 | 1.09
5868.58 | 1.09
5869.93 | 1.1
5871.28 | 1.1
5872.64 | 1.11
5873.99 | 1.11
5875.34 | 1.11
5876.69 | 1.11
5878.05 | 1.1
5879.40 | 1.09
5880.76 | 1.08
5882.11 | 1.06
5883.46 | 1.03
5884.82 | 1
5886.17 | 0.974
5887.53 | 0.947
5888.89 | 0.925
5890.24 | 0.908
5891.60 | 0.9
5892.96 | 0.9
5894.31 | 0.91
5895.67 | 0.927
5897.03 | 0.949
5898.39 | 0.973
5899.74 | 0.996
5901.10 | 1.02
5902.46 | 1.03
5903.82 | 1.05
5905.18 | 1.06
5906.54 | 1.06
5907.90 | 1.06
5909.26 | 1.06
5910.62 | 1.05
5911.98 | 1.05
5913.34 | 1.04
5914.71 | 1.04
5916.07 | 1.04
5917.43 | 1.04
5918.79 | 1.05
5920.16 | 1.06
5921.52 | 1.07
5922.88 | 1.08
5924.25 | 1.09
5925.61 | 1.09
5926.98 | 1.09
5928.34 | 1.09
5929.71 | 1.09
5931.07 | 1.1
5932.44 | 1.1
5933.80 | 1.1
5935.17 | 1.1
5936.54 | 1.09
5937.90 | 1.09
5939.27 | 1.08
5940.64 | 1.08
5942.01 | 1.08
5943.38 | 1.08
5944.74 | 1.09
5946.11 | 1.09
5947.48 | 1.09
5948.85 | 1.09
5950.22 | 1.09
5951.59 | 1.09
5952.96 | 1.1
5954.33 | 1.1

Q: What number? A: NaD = 2.7 angstrom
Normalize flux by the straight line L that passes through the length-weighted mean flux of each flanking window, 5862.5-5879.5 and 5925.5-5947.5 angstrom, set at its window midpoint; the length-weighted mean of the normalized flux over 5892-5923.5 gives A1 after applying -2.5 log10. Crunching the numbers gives 0.07 mag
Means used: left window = 1.1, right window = 1.09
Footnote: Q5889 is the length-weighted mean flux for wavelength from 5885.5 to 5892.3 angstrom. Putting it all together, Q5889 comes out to 0.929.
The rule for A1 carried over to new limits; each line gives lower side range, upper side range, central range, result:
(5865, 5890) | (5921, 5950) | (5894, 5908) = 0.07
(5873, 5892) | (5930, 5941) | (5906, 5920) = 0.02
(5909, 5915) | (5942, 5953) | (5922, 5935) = -0.03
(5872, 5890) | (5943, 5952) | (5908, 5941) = 0.00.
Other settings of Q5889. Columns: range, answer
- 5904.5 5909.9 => 1.06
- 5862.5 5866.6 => 1.08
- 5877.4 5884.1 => 1.07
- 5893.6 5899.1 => 0.941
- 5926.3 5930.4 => 1.09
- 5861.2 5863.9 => 1.08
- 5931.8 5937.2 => 1.1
